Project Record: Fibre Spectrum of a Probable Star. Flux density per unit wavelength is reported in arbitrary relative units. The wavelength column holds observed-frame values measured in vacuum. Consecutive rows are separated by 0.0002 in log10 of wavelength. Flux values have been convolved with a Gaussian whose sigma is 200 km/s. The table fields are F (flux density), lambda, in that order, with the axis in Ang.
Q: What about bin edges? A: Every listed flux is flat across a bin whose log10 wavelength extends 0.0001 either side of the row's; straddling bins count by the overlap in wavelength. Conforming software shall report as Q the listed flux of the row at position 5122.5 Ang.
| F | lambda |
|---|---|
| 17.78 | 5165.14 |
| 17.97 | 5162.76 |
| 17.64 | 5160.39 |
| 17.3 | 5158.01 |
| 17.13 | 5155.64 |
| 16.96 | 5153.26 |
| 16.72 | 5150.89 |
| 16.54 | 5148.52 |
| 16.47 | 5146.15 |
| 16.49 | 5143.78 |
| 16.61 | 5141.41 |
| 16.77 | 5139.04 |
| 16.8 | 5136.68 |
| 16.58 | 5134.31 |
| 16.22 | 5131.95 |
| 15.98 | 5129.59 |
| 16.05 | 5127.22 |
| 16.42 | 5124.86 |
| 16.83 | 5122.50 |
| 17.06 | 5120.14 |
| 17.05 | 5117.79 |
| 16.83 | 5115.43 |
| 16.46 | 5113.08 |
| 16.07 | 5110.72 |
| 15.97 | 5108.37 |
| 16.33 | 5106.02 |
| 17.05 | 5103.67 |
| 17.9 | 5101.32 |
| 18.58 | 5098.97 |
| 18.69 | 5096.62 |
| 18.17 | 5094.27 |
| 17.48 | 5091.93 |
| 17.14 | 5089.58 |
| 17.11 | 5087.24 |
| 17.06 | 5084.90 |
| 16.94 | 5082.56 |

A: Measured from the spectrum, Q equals 16.83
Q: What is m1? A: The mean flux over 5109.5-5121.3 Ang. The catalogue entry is 16.7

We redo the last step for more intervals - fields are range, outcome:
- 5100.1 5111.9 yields 16.7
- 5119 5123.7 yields 16.9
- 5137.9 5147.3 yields 16.6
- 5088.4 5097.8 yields 17.9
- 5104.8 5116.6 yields 16.3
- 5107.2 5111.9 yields 16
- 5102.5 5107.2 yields 16.7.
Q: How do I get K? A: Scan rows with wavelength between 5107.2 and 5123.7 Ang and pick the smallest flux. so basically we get 15.97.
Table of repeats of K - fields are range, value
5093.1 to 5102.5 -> 17.9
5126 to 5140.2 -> 15.98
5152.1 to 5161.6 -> 16.96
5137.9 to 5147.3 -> 16.47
